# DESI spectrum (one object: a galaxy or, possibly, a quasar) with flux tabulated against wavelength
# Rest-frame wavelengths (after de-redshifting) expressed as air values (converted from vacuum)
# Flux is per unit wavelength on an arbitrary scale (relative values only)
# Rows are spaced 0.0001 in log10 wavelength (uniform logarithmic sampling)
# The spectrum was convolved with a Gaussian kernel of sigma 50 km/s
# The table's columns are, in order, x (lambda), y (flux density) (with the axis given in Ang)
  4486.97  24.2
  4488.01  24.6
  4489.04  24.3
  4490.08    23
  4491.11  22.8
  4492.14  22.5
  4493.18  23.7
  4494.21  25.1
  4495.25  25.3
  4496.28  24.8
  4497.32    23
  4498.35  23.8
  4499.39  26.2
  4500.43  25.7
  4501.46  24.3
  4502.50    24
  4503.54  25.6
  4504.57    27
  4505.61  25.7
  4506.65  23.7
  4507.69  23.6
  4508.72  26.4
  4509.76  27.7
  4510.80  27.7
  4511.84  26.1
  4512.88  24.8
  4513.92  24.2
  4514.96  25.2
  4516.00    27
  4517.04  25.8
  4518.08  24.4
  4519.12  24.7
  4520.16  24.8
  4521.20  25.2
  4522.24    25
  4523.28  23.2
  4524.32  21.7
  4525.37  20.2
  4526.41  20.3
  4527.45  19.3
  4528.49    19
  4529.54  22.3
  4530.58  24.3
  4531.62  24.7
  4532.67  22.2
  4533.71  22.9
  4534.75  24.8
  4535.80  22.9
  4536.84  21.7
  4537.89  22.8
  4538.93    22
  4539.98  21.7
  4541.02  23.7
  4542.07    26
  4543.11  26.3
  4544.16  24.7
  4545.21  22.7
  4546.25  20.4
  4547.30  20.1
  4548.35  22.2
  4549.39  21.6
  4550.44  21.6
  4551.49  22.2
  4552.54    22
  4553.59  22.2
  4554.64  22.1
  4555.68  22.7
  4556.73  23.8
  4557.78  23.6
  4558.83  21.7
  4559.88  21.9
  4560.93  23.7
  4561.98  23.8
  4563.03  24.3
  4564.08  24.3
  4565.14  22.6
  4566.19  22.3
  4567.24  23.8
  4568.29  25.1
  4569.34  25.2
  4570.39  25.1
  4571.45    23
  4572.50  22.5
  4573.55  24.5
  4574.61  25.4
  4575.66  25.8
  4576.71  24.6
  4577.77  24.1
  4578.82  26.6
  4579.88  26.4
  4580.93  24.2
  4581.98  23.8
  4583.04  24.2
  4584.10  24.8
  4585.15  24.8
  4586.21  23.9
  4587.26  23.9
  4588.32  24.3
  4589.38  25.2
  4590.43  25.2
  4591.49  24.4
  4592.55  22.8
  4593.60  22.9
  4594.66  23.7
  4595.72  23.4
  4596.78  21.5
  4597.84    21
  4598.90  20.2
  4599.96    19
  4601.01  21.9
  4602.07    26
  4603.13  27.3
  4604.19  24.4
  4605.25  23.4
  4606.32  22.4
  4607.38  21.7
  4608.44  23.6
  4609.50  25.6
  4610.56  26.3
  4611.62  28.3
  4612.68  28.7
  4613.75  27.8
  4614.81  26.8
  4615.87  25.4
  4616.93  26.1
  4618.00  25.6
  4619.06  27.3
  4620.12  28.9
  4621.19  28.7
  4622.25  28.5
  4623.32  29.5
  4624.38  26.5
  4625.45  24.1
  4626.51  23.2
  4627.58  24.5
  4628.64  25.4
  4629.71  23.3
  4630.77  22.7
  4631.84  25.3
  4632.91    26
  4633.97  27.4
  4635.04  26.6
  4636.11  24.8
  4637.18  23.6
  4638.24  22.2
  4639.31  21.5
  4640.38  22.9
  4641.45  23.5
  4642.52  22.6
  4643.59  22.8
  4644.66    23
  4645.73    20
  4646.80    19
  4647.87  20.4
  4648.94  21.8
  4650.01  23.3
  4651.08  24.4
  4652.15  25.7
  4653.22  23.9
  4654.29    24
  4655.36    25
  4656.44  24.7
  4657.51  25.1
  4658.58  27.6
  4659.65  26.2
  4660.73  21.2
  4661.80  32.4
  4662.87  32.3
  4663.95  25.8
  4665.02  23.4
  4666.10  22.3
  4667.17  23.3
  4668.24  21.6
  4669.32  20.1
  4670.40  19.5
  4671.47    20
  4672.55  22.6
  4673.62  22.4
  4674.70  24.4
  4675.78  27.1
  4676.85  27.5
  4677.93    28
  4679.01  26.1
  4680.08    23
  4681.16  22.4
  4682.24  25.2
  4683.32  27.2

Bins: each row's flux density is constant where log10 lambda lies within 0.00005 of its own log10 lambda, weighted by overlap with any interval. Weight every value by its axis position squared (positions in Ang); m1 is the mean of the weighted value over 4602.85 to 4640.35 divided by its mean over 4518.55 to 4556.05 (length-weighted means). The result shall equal 1.2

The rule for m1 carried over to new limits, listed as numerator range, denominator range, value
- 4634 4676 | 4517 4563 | 1.09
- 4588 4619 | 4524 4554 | 1.12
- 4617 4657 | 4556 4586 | 1.04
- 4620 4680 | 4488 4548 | 1.08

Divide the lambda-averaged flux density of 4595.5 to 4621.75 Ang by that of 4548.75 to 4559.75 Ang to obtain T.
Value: 1.1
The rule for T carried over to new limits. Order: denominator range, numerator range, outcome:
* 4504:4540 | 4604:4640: 1.07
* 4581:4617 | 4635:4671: 0.98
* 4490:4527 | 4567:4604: 0.98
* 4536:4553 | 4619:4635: 1.15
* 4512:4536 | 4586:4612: 1.01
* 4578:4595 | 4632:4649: 0.94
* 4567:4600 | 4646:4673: 0.99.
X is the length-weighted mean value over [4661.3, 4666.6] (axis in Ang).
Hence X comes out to 27.2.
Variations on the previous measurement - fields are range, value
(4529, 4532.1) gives 23.7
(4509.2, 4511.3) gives 27.6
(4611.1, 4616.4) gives 27.4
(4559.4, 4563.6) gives 23.5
